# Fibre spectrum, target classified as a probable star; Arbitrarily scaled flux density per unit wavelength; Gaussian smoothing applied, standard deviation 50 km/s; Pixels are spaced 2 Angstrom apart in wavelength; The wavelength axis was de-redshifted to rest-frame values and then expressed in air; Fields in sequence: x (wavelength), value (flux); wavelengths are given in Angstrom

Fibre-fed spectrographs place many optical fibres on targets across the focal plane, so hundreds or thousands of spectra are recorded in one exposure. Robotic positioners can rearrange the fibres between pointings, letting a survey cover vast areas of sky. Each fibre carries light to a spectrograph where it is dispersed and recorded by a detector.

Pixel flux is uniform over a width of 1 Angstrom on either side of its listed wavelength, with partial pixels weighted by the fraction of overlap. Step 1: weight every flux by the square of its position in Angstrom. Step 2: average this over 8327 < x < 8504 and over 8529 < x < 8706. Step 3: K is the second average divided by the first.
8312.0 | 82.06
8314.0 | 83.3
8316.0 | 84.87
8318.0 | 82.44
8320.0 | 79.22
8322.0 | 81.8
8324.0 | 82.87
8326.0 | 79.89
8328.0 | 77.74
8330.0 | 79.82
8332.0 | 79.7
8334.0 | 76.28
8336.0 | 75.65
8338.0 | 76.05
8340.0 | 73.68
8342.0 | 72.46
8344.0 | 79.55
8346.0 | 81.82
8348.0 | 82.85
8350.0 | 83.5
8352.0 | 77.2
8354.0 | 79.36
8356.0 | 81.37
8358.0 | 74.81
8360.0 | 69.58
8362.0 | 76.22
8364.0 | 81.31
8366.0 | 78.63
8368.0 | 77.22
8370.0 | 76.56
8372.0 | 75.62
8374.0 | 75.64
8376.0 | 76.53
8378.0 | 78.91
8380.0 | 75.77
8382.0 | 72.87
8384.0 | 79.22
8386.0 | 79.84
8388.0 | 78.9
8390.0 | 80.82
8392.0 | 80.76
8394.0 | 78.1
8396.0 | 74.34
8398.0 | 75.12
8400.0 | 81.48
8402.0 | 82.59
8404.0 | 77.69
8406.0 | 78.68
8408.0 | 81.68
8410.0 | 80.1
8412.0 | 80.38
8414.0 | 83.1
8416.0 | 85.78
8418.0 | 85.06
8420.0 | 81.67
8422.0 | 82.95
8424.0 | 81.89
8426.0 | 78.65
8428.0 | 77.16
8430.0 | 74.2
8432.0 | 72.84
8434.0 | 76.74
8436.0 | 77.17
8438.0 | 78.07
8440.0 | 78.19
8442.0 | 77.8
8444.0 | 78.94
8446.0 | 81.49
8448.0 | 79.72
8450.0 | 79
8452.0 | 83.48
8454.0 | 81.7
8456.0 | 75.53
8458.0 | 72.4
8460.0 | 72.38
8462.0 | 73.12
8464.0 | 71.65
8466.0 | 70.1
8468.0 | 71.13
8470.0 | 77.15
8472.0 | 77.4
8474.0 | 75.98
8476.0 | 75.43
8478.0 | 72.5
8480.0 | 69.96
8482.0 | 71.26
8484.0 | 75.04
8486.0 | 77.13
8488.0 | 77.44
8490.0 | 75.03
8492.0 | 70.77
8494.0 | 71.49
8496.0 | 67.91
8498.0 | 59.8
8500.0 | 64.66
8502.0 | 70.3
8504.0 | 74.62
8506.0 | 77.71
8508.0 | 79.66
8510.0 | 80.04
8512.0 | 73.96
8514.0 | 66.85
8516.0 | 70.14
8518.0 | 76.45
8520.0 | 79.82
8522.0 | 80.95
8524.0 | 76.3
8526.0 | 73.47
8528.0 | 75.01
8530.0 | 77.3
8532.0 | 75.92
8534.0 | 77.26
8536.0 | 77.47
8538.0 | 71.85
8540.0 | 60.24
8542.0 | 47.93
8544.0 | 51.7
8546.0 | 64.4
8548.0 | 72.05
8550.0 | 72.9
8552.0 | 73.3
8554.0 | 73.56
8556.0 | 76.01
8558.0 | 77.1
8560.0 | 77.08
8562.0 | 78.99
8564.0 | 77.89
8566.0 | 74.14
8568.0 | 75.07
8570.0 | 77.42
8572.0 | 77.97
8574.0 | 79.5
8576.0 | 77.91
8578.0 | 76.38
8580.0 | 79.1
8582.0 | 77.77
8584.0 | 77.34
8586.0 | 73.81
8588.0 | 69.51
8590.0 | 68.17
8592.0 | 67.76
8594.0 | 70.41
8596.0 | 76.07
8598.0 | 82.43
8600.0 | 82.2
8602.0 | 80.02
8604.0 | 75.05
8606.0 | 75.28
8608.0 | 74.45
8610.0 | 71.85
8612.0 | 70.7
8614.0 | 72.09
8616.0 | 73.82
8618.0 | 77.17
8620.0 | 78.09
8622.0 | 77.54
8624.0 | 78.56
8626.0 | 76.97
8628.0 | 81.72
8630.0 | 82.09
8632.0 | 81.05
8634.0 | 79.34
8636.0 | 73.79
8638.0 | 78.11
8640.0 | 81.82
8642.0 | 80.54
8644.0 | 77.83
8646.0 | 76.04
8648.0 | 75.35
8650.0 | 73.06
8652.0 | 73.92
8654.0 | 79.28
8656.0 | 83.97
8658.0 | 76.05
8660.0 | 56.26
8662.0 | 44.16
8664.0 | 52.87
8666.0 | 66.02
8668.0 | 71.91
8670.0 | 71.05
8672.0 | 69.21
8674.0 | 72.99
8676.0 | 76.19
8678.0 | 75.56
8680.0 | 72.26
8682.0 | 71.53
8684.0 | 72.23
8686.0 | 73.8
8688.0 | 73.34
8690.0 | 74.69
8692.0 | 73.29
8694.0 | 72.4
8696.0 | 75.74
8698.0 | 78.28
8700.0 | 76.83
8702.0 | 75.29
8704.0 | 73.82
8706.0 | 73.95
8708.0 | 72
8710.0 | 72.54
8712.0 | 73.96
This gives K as 1.01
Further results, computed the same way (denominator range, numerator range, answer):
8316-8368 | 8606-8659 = 1.05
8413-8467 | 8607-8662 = 1.01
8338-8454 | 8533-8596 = 0.96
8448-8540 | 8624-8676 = 1.03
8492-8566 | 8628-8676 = 1.04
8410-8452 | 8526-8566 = 0.92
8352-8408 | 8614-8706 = 1.02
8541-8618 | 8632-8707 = 1.01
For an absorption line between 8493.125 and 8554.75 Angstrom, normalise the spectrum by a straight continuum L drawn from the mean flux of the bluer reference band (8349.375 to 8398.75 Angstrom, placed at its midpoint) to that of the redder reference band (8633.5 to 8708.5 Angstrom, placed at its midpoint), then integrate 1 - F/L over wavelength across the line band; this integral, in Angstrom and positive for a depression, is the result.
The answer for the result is 3.10 Angstrom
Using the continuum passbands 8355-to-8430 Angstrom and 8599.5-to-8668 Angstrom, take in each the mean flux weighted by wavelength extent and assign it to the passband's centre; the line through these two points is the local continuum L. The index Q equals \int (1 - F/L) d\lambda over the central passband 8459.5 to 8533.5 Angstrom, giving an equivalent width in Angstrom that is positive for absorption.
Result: 3.1 Angstrom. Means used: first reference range 78.8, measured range 73.7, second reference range 74.5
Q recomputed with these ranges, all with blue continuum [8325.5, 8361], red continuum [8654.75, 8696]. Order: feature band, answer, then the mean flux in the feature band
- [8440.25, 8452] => -0.7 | 79.7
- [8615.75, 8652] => -3.5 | 77.9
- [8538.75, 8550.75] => 1.9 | 61.5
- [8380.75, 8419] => -1.6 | 79.8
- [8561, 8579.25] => -1.2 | 77.3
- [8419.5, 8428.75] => -0.6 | 80.5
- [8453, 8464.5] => 0.1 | 74.6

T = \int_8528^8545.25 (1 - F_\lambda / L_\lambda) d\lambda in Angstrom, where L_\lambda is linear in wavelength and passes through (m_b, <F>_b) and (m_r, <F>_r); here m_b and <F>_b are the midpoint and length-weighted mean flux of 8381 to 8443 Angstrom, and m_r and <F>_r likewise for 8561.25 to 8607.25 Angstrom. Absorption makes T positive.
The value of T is 2.04 Angstrom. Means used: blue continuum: 79.2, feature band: 67.9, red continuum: 76.1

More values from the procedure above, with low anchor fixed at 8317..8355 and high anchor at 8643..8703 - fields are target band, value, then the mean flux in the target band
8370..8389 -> 0.3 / 77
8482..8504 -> 1.4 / 71.1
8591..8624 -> -0.9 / 75.4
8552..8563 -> -0.3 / 76.3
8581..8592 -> 0.2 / 72.8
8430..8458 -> -0.5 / 78.1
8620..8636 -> -1.4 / 79.2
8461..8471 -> 0.5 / 72.6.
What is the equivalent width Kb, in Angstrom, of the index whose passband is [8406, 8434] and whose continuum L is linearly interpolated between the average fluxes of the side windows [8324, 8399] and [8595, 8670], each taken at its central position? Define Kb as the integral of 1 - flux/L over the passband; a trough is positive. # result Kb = -1.1 Angstrom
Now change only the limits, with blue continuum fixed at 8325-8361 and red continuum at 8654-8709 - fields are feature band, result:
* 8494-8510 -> 0.76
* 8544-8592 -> -0.56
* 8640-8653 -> -0.80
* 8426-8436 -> 0.06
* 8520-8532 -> -0.39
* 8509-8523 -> -0.16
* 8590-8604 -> -0.52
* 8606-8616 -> 0.01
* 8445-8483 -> 0.12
